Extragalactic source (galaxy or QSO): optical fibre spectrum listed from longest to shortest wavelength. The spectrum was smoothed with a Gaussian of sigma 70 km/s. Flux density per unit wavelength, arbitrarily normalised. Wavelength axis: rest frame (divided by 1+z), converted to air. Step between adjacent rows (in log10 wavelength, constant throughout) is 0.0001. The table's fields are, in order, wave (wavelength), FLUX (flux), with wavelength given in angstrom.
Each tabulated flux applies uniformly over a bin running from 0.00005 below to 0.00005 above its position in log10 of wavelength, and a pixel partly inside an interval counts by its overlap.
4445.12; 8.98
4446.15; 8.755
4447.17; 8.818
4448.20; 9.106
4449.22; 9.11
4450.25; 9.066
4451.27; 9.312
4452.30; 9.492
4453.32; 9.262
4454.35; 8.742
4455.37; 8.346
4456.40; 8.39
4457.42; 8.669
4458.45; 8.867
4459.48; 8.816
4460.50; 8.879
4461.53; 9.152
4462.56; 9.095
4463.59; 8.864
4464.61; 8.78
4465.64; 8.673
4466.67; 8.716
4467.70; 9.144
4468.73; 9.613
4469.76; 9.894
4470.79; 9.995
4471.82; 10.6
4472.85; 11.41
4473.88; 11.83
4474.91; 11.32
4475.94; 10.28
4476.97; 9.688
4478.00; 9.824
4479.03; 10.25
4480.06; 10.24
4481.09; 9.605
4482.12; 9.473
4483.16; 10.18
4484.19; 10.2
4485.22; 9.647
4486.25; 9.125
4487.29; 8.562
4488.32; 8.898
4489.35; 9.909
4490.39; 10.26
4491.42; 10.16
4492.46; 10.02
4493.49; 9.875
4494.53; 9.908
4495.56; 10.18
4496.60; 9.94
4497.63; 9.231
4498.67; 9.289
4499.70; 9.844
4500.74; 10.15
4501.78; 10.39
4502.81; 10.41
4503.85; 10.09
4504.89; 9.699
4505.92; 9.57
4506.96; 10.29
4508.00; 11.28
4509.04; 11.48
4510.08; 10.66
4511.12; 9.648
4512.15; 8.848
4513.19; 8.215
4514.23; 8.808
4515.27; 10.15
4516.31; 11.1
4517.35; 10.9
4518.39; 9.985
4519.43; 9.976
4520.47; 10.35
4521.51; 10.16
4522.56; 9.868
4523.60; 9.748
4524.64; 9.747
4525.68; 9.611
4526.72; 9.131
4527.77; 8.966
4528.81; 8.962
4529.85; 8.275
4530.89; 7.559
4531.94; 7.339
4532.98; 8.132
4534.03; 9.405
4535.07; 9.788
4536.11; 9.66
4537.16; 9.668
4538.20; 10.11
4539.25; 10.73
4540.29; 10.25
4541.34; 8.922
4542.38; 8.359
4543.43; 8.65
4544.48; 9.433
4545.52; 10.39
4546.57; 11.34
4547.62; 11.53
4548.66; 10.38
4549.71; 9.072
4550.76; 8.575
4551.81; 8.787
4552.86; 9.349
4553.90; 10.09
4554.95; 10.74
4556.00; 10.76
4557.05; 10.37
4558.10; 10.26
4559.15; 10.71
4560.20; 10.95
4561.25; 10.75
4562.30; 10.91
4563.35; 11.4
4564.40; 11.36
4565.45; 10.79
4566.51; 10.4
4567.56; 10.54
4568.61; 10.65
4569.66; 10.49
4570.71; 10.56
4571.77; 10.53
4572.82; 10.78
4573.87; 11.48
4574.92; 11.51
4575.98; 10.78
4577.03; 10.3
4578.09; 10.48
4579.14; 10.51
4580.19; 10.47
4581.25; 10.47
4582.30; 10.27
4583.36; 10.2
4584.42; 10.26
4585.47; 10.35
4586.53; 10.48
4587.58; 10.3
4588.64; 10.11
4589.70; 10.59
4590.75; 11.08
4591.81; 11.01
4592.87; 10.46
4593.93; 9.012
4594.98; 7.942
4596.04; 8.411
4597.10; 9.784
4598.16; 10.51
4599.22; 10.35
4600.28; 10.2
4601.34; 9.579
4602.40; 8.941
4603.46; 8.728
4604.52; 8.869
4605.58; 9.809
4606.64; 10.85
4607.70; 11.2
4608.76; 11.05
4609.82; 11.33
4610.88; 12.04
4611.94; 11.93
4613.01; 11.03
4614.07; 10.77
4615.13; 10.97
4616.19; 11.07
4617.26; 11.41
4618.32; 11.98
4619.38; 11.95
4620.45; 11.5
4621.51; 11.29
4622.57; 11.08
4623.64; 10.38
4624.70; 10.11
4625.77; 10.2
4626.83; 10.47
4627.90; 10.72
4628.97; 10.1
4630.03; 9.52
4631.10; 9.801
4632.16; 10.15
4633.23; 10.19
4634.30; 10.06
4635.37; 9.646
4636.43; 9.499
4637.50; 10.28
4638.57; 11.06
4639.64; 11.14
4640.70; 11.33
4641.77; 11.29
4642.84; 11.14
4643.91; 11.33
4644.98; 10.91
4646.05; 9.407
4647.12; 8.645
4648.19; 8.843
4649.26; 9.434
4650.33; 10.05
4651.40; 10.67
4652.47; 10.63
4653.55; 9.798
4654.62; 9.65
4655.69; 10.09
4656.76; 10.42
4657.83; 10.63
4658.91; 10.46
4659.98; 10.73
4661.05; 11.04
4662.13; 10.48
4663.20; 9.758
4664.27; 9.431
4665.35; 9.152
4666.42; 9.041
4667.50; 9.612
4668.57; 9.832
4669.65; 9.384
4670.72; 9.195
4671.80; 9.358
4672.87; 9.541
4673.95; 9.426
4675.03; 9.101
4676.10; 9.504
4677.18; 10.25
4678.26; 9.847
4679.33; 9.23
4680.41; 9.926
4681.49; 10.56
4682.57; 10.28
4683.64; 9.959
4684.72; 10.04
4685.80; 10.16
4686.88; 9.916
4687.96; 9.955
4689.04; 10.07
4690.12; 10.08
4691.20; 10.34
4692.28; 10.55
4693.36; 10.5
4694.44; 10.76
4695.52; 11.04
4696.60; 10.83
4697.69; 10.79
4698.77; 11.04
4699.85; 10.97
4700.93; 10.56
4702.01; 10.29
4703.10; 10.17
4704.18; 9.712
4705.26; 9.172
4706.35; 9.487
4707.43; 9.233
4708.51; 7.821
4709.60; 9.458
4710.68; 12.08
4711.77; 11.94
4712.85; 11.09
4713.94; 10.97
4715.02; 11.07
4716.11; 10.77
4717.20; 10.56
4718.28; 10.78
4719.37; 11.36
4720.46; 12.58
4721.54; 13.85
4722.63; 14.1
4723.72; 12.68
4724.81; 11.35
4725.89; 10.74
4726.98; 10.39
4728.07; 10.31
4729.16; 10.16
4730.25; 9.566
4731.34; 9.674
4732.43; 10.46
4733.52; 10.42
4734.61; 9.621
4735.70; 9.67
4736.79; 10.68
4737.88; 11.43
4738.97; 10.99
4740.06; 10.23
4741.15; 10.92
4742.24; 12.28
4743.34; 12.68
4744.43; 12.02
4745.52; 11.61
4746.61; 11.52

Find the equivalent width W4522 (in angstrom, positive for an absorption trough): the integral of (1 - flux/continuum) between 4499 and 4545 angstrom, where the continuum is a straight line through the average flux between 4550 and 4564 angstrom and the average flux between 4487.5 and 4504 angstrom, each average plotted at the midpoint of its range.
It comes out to 1.8 angstrom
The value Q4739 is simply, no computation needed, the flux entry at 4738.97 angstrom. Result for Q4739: 10.99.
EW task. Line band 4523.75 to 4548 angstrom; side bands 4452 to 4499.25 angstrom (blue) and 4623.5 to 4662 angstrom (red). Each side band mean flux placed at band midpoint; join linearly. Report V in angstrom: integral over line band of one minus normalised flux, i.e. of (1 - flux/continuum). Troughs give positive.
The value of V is 1.1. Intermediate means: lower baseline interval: 9.6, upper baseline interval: 10.3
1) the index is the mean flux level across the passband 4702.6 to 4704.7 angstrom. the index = 9.95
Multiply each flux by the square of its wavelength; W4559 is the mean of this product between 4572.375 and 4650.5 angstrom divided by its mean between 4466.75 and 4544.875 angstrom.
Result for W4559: 1.1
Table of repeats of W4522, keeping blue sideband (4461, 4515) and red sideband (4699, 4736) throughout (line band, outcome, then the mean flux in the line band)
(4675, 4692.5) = 0.9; 10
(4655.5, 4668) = 0.5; 10.1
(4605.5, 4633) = -1.5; 10.9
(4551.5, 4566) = -0.6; 10.5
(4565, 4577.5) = -0.7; 10.7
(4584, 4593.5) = -0.3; 10.5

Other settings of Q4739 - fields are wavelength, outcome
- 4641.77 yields 11.29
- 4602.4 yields 8.941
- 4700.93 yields 10.56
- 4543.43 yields 8.65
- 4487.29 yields 8.562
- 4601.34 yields 9.579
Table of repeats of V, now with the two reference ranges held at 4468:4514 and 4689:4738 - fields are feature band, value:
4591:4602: 0.60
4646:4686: 2.65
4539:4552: 0.55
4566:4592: -0.81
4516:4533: 1.14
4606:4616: -0.83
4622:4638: 0.41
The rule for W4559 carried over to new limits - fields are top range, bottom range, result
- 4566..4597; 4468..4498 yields 1.08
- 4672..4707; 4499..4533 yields 1.13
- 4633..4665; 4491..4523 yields 1.09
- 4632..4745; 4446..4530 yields 1.17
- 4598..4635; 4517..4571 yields 1.10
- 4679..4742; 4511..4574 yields 1.15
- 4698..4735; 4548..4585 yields 1.09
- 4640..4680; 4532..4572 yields 1.03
